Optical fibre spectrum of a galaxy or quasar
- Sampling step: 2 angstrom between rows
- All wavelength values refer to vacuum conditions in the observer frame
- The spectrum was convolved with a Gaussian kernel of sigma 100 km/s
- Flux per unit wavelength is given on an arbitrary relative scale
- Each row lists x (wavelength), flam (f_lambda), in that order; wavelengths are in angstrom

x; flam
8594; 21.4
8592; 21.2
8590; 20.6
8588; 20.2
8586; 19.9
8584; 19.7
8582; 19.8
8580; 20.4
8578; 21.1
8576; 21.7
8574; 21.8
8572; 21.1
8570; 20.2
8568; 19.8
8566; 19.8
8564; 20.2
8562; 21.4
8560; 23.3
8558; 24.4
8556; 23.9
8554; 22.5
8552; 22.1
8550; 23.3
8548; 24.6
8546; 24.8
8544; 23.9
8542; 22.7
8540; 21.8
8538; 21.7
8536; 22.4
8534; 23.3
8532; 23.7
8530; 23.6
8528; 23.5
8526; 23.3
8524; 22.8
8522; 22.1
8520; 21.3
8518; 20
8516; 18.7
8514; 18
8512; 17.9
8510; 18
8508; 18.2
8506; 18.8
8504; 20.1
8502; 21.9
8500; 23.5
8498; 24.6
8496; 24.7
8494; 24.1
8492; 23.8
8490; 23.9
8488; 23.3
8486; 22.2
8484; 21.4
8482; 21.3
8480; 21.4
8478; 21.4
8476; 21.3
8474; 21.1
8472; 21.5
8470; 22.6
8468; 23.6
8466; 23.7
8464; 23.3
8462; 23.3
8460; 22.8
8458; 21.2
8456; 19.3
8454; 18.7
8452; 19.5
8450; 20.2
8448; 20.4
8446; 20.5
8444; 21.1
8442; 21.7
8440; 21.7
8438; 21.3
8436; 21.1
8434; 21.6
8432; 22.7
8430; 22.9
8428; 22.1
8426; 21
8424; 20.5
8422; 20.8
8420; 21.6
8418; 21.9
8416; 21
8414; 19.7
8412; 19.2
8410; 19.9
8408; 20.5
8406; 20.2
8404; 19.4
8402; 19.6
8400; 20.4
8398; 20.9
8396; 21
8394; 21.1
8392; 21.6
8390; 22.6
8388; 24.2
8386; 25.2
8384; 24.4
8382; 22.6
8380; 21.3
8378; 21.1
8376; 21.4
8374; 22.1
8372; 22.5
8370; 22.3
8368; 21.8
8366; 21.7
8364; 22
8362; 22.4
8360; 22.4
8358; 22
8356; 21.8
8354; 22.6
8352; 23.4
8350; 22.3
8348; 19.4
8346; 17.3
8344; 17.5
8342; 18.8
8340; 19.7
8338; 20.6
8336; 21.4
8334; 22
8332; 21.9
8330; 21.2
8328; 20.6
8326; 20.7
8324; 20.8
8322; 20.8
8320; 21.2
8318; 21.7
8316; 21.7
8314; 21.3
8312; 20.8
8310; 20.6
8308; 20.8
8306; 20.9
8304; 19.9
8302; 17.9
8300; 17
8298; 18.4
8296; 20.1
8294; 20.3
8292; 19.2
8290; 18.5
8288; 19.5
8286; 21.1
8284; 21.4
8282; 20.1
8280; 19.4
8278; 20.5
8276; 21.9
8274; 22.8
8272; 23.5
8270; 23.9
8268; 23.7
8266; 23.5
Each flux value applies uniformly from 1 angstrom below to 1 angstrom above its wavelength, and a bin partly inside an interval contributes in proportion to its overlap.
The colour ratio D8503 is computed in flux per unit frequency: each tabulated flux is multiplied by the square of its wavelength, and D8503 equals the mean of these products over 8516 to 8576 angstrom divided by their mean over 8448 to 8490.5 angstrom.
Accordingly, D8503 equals 1.05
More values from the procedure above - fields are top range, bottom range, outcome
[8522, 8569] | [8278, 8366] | 1.16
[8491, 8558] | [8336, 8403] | 1.07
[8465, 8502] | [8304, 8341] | 1.12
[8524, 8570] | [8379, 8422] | 1.10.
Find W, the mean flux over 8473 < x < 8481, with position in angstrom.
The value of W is 21.3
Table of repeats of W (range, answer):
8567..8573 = 20.4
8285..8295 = 19.7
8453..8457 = 19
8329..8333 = 21.5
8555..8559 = 24.1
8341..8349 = 18.2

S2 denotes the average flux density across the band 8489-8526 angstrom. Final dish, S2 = 21.3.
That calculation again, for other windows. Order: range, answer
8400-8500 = 21.6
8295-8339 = 20.6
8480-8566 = 22.1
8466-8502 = 22.7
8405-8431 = 20.9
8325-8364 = 21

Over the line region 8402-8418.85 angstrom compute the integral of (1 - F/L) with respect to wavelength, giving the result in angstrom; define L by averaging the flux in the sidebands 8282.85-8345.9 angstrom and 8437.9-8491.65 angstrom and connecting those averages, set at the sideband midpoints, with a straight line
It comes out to 0.8 angstrom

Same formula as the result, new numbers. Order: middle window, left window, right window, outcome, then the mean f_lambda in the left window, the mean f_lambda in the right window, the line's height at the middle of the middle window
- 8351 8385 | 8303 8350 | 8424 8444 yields -2.01 angstrom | 20.5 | 21.7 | 21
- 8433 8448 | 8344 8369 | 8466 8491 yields 0.48 angstrom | 21.4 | 22.1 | 21.9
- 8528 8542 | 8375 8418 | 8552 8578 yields -0.77 angstrom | 21.3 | 21.7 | 21.6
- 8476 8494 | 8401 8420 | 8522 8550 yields -0.31 angstrom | 20.2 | 23.2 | 22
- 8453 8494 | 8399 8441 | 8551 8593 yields -2.14 angstrom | 20.9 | 21.2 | 21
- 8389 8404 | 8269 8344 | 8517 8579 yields 0.22 angstrom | 20.6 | 22.3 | 21.2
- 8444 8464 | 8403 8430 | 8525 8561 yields 0.60 angstrom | 20.7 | 23.3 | 21.5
